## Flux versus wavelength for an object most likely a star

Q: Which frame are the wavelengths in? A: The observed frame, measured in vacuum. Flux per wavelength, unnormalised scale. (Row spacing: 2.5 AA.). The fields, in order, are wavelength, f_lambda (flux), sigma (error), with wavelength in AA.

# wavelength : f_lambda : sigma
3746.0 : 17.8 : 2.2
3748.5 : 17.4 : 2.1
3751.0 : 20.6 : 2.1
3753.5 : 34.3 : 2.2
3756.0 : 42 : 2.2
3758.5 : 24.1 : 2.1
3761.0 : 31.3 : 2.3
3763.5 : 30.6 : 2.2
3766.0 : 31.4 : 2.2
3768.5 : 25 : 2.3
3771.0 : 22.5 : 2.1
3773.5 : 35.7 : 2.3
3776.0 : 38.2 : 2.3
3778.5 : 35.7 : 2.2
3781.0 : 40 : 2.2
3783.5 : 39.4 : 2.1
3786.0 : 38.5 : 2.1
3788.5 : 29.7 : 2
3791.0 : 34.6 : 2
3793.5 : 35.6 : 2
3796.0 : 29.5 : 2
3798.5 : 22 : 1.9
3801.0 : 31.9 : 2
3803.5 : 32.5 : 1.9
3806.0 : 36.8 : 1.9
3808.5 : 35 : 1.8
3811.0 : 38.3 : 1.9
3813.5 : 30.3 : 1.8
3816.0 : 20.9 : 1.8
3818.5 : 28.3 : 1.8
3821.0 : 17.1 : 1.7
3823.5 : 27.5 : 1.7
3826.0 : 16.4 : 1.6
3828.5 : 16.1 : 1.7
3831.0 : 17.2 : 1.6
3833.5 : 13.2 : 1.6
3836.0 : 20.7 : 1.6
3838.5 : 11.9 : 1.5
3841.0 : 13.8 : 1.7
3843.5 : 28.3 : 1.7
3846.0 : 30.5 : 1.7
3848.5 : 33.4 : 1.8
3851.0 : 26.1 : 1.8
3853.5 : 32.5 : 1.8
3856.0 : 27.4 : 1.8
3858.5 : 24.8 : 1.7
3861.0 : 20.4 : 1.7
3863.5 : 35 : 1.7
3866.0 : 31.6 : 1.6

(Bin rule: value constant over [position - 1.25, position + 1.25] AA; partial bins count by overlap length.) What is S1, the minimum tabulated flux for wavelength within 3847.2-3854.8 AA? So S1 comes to 26.1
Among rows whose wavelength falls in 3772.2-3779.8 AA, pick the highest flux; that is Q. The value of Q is 38.2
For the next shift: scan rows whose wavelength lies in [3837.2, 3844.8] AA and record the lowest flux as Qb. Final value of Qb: 11.9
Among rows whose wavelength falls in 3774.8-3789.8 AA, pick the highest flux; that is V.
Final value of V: 40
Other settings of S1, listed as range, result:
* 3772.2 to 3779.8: 35.7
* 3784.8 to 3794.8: 29.7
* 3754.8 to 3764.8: 24.1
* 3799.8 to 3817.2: 20.9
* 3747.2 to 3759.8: 17.4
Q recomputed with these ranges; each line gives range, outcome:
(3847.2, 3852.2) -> 33.4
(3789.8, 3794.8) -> 35.6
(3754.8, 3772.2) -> 42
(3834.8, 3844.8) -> 28.3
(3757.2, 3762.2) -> 31.3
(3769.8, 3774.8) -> 35.7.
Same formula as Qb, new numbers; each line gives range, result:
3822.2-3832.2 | 16.1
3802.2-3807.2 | 32.5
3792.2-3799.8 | 22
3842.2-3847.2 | 28.3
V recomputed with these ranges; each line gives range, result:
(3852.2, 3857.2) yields 32.5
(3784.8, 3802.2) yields 38.5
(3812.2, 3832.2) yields 30.3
